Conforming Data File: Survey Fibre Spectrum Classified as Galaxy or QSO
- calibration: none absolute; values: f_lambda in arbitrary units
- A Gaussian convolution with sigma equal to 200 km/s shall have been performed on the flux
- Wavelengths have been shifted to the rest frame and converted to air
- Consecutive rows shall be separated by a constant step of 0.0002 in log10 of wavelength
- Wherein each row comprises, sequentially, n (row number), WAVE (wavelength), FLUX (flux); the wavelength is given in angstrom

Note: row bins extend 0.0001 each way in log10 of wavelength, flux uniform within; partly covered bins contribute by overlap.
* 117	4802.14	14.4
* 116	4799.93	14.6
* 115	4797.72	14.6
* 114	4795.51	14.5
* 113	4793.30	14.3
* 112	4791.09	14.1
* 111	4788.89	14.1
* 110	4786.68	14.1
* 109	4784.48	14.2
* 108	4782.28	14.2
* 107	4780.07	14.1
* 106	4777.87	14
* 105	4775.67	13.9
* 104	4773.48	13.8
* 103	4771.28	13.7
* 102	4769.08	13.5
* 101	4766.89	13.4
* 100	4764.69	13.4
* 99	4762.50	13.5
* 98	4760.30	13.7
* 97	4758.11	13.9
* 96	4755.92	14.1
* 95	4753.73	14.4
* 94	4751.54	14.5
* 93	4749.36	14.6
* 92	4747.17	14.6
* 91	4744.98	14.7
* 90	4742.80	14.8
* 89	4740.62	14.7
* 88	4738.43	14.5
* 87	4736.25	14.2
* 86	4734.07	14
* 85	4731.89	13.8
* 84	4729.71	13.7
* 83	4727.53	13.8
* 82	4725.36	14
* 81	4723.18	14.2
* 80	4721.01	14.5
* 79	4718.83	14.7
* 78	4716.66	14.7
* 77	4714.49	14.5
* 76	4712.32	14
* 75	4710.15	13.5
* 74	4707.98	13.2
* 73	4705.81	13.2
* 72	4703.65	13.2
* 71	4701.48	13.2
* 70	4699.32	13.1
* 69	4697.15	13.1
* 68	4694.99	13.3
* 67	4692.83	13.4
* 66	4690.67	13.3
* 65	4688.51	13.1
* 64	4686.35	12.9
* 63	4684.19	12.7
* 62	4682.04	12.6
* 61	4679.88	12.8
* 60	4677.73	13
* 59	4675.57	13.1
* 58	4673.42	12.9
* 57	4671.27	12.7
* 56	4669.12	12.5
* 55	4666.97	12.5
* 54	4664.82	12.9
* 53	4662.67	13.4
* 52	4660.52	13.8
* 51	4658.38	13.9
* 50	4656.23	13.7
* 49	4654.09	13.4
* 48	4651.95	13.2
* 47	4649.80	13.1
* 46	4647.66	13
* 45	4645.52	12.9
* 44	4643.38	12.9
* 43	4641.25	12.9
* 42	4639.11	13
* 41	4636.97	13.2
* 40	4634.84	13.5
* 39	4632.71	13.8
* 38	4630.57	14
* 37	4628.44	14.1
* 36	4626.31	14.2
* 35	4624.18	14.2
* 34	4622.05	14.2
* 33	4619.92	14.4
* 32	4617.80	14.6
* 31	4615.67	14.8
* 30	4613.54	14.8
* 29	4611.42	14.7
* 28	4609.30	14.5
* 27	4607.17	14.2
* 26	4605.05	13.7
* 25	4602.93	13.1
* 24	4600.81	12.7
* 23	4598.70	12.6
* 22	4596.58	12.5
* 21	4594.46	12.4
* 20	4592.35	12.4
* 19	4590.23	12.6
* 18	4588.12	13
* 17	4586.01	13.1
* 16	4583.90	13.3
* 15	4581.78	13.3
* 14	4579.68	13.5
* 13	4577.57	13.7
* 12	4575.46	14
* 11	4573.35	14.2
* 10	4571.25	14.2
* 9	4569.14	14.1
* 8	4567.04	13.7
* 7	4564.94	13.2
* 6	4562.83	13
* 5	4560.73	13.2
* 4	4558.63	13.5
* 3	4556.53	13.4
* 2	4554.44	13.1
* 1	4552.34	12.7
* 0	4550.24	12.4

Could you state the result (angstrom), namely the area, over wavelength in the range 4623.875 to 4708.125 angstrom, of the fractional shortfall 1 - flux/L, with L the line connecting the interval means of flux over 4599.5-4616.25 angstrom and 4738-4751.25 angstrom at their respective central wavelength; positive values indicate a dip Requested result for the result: 6.3 angstrom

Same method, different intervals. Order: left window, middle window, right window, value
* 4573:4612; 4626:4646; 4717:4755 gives 0.3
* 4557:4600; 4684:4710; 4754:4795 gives 0.9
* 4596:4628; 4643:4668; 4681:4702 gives 0.5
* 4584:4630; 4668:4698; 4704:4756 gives 2.2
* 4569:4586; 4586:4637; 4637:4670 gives -0.8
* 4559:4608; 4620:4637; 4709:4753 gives -0.5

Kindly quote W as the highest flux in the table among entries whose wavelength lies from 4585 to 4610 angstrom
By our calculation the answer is 14.5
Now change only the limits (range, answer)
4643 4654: 13.2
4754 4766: 14.1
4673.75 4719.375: 14.7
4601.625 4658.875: 14.8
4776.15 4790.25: 14.2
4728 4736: 14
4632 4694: 13.9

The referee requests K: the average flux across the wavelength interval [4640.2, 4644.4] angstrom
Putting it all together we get 12.9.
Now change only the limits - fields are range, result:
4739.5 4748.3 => 14.7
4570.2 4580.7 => 13.9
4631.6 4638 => 13.5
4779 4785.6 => 14.2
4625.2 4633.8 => 14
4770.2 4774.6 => 13.8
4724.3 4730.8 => 13.8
